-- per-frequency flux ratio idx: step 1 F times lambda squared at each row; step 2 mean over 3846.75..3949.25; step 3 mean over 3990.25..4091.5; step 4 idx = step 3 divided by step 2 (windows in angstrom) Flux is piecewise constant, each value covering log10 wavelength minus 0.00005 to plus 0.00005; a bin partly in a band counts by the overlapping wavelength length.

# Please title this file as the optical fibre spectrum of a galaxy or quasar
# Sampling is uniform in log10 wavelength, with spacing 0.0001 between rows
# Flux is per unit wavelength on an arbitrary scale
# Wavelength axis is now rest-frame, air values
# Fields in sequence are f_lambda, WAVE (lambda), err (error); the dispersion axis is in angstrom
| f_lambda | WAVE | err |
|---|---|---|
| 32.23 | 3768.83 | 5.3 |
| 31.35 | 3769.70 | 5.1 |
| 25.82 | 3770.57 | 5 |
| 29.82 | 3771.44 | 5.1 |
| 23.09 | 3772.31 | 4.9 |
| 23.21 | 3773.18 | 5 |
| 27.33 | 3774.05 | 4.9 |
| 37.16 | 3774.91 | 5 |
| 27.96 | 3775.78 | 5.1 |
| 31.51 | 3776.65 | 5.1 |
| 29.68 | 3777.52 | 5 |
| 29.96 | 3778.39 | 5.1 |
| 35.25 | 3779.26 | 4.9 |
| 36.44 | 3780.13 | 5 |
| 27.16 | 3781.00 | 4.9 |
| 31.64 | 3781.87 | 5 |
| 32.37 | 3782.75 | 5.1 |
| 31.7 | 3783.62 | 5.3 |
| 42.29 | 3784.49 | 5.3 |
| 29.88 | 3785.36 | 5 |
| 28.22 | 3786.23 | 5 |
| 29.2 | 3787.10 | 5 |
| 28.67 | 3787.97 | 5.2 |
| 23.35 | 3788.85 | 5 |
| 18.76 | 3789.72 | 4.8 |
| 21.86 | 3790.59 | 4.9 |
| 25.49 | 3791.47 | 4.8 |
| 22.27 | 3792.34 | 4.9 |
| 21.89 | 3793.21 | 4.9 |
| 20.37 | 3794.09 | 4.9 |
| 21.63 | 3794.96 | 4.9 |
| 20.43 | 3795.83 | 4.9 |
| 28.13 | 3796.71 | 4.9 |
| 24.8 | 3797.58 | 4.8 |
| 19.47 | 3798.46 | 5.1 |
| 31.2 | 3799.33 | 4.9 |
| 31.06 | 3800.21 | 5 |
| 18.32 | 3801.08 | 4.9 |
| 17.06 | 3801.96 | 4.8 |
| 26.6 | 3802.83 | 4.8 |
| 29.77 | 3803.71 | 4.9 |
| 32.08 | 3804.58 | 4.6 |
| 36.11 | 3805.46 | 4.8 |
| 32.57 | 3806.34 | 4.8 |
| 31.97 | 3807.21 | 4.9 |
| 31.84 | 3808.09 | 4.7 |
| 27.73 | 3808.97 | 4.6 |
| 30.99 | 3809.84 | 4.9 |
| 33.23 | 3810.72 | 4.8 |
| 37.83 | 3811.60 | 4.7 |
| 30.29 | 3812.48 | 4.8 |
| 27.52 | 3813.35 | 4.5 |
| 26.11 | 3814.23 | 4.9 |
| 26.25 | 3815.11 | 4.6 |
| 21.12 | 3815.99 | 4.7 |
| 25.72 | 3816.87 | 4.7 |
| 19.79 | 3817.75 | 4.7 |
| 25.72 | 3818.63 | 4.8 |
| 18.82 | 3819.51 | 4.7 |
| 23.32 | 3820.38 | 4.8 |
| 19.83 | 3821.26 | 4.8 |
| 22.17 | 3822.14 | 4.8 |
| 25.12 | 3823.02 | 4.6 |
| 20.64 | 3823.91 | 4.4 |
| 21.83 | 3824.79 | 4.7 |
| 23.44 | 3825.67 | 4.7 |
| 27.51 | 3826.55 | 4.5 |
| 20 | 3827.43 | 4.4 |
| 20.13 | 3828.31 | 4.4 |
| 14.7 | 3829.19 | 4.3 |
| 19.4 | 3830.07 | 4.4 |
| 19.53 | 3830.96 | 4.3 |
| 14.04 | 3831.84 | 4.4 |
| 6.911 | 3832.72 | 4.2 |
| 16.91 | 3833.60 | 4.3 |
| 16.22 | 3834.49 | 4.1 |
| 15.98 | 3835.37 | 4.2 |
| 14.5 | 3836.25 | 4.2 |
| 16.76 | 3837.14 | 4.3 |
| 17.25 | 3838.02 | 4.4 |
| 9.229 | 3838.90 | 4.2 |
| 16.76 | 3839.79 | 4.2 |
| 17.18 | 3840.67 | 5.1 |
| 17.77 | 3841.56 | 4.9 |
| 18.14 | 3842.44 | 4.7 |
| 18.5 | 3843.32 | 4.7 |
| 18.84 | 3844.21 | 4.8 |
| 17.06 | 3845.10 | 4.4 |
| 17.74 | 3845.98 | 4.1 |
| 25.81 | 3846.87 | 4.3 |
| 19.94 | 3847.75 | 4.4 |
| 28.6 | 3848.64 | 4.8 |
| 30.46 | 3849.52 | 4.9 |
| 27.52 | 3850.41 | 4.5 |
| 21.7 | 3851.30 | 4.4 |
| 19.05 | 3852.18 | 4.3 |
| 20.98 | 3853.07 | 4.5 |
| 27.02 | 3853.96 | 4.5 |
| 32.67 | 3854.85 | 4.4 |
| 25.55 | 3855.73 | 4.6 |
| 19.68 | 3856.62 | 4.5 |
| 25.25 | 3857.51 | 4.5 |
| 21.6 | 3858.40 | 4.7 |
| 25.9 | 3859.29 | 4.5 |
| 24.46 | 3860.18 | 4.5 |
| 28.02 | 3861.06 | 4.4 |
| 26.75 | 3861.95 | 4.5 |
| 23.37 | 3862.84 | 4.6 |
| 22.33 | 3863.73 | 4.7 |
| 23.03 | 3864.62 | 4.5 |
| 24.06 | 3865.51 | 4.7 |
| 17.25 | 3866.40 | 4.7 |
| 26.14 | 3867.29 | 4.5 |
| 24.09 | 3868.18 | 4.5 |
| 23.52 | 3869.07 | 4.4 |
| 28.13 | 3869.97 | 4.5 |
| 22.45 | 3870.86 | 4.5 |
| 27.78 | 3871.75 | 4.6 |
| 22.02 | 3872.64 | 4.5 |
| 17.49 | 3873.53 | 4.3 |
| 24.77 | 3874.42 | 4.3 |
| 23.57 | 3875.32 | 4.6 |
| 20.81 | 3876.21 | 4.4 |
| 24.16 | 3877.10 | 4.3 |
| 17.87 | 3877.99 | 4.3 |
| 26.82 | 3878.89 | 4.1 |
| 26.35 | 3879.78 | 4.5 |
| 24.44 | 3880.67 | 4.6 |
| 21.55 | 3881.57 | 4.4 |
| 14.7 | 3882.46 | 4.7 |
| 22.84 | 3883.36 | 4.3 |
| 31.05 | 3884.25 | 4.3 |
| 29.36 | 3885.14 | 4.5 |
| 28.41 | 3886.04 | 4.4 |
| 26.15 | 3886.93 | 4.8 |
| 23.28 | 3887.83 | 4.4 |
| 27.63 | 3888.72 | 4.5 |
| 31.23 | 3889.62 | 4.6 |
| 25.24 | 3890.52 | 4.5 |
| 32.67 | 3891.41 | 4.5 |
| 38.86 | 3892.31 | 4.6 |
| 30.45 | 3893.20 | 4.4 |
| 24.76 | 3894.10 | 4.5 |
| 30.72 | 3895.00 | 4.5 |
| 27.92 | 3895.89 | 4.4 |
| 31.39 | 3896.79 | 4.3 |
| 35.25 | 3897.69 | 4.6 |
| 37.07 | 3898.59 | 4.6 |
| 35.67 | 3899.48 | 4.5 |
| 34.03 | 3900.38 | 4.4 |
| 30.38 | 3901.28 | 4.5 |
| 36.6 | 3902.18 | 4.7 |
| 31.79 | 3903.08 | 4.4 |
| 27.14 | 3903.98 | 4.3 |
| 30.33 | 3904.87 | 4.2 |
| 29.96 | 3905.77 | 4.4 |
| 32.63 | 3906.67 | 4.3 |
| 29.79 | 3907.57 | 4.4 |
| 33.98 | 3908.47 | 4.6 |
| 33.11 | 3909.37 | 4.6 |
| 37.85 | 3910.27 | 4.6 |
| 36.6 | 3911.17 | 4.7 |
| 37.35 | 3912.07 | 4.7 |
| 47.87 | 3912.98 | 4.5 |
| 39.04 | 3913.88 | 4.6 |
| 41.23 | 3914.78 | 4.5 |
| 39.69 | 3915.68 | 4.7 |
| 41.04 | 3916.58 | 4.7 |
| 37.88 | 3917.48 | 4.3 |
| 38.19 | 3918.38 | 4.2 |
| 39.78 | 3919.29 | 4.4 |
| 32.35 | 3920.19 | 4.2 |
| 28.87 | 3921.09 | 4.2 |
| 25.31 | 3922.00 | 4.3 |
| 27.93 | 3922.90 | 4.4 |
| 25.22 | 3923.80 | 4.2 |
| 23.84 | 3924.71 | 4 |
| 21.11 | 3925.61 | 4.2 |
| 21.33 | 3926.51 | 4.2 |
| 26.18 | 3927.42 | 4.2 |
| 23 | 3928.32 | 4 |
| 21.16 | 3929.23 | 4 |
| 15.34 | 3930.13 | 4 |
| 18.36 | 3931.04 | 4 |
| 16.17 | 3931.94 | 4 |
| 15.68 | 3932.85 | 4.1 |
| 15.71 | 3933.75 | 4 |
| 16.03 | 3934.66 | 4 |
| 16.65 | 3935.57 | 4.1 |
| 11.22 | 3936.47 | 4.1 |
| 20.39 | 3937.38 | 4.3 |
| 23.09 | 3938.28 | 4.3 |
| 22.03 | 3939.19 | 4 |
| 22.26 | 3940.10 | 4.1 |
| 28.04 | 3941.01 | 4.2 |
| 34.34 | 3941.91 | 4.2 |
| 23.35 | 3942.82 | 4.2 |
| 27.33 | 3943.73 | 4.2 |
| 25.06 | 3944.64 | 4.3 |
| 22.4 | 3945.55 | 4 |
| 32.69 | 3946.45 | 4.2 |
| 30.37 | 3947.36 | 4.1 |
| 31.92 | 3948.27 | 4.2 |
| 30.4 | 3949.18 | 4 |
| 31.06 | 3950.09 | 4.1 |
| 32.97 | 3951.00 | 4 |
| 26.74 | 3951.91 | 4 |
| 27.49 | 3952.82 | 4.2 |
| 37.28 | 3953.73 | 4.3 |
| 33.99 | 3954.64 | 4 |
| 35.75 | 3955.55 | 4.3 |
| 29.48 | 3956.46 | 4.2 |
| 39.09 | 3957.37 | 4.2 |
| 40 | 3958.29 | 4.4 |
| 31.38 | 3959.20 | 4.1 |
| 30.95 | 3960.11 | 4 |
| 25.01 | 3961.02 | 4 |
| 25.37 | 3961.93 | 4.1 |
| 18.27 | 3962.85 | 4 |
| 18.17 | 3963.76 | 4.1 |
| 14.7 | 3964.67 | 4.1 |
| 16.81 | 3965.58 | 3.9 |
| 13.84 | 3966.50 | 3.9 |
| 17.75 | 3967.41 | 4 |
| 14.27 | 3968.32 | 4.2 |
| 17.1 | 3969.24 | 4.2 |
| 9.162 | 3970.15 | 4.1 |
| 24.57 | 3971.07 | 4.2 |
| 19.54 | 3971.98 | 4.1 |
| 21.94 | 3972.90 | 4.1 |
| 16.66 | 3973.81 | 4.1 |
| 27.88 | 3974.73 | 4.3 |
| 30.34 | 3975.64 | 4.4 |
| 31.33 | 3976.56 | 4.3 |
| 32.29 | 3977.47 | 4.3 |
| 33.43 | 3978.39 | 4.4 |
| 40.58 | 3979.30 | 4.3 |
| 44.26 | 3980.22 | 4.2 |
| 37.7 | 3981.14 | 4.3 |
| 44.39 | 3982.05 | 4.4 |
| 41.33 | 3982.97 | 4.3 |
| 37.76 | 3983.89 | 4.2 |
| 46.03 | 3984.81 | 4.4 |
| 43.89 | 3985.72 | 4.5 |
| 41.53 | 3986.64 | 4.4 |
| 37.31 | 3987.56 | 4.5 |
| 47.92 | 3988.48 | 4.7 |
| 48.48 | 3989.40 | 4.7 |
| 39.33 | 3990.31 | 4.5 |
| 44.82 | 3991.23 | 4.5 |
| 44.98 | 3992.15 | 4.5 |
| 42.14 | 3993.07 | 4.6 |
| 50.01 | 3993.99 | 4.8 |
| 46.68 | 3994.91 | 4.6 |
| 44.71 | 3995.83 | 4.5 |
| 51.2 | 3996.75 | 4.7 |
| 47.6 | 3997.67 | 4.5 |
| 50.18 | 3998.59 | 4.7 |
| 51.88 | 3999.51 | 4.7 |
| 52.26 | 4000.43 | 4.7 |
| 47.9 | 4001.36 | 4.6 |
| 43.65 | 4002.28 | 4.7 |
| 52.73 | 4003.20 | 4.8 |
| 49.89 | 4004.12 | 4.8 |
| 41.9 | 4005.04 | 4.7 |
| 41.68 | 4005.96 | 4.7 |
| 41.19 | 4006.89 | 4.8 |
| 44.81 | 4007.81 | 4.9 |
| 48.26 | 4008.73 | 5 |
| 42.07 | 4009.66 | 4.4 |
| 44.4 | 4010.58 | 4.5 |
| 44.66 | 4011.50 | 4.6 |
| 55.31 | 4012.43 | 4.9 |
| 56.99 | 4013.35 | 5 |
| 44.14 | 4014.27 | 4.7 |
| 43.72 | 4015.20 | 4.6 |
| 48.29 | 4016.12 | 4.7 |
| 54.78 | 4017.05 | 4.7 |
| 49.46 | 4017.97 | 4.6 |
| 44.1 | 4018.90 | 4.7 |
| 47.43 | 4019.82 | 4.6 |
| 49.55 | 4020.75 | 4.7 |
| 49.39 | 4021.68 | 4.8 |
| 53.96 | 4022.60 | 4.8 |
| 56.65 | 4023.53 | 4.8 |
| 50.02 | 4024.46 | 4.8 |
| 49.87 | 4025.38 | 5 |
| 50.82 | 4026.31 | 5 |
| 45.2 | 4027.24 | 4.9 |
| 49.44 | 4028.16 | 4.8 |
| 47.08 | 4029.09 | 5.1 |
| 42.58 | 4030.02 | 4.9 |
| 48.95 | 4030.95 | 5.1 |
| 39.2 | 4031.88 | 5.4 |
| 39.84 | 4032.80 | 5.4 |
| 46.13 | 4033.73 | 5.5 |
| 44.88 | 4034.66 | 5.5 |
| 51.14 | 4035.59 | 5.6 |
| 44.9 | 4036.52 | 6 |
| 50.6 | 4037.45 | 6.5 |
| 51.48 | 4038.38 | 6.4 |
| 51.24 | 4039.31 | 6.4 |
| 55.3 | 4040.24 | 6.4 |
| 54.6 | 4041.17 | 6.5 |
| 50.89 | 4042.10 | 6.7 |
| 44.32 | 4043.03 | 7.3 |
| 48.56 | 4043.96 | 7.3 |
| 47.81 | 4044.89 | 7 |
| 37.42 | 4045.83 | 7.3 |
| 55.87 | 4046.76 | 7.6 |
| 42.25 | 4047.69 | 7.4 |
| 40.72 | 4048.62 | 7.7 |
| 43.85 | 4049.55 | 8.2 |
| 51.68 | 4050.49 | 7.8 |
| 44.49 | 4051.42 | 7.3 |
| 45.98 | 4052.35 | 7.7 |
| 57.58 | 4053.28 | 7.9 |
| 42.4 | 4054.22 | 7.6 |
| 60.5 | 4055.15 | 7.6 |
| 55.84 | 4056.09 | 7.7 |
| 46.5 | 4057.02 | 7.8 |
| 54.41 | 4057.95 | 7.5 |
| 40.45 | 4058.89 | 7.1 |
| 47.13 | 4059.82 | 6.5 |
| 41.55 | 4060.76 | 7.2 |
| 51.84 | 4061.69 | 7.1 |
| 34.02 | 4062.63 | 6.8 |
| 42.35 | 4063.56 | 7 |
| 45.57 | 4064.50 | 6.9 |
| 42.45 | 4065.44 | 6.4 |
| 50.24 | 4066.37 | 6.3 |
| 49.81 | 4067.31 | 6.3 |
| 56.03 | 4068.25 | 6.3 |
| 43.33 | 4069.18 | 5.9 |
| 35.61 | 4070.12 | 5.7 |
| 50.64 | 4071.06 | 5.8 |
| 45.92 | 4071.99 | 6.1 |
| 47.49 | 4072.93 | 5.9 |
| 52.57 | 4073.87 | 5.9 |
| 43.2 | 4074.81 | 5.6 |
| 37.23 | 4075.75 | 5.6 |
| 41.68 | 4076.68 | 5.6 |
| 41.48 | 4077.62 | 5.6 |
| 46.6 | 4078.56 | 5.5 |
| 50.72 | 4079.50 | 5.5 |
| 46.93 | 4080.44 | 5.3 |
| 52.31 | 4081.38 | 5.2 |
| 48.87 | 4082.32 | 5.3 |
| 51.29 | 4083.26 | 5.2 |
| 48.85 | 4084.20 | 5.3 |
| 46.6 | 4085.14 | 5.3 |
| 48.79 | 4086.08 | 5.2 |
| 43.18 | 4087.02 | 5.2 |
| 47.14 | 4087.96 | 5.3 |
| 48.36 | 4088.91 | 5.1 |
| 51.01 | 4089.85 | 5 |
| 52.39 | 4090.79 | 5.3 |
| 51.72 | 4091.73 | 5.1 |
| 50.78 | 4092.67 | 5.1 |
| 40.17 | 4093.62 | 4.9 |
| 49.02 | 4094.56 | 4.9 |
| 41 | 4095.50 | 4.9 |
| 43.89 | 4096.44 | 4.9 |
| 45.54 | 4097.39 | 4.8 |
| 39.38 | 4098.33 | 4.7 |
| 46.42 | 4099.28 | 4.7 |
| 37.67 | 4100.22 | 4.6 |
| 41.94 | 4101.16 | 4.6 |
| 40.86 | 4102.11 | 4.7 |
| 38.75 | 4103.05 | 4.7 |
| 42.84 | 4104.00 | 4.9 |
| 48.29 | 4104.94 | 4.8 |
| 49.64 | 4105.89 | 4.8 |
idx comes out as 1.9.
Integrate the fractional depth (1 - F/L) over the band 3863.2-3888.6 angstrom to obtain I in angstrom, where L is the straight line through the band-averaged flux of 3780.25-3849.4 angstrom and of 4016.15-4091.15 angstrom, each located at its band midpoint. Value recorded 5.1 angstrom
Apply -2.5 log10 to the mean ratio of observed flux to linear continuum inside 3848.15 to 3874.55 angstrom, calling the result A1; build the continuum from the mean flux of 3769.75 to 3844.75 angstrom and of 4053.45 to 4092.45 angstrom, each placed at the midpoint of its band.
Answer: 0.19 mag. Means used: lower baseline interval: 24.6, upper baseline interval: 47.3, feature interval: 24.4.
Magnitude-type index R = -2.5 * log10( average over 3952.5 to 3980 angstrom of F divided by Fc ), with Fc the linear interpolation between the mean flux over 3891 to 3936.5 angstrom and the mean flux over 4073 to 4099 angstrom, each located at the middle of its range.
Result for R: 0.321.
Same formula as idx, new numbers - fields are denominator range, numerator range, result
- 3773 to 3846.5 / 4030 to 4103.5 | 2.19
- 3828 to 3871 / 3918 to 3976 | 1.23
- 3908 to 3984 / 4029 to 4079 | 1.77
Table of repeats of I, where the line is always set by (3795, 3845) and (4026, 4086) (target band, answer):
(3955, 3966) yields 3.0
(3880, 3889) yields 1.4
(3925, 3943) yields 7.3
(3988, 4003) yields -2.3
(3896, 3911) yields -0.7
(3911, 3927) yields -0.3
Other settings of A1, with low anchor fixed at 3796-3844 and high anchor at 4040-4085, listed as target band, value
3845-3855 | 0.080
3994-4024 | -0.154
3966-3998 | 0.122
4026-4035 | -0.033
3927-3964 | 0.353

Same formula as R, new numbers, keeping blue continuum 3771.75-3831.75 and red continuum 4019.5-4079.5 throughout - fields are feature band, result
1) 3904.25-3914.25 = 0.01 mag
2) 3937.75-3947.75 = 0.40 mag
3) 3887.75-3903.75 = 0.09 mag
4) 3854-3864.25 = 0.24 mag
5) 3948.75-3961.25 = 0.21 mag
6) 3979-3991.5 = -0.02 mag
